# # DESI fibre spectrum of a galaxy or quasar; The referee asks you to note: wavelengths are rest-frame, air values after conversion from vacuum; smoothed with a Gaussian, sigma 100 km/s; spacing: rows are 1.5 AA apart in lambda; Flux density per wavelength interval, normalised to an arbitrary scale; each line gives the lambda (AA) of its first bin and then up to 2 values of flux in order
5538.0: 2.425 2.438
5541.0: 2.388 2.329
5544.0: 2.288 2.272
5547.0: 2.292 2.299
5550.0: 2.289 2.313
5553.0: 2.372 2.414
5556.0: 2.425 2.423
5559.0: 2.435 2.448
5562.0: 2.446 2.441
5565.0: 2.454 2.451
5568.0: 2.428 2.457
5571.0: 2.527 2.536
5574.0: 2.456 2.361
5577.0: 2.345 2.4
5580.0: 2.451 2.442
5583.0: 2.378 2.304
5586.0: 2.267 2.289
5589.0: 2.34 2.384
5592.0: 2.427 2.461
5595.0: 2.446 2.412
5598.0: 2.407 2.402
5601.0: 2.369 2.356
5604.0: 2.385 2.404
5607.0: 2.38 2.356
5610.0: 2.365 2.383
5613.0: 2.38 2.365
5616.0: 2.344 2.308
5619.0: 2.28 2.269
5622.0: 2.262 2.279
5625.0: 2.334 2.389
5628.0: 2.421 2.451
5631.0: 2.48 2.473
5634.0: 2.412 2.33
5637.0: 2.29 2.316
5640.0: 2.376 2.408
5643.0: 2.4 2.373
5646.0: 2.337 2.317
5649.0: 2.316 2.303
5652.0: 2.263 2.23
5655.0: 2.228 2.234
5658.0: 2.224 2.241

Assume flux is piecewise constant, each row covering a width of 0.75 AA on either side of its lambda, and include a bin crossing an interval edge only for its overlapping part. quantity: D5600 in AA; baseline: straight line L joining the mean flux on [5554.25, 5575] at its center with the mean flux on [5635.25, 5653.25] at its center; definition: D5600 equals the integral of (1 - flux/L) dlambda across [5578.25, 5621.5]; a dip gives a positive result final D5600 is 0.5 AA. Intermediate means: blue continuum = 2.45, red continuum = 2.33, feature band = 2.37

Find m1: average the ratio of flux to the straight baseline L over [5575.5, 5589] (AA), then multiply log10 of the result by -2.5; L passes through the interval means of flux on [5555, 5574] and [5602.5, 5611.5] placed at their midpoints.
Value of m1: 0.03 mag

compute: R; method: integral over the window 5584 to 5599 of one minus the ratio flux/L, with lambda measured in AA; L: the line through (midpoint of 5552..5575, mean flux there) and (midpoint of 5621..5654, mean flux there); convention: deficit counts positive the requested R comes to 0.2 AA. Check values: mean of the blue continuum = 2.45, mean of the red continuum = 2.35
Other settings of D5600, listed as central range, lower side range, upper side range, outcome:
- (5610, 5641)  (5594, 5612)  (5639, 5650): 0.20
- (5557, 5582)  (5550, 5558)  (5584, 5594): -0.79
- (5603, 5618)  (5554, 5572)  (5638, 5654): 0.09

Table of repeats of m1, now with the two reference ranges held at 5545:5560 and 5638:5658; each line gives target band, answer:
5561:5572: -0.049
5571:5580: -0.039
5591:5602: -0.036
